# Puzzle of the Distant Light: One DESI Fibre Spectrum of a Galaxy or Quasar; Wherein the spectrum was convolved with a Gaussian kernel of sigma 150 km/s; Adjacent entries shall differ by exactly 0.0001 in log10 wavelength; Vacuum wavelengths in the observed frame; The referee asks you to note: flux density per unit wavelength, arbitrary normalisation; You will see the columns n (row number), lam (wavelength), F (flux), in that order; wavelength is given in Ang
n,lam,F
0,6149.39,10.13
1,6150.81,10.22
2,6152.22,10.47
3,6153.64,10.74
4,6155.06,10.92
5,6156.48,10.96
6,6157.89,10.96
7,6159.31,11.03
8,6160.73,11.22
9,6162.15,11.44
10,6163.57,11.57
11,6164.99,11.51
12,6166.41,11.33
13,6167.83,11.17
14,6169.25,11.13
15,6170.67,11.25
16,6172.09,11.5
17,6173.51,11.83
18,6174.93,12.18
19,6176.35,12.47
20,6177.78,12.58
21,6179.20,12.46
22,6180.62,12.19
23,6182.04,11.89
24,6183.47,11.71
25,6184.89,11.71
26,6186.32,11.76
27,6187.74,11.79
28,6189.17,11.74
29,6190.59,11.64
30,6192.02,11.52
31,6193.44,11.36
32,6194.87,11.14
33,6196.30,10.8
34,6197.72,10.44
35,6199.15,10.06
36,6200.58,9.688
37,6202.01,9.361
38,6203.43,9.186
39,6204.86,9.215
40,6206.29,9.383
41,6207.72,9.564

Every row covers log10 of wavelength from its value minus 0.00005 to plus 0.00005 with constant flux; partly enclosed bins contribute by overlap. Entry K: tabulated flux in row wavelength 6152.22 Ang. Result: 10.47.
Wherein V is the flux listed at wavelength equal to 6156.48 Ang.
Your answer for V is 10.96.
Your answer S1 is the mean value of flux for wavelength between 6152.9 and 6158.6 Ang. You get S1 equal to 10.9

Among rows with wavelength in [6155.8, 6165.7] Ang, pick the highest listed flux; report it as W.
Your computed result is 11.57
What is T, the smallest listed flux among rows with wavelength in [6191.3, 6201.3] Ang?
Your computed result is 9.688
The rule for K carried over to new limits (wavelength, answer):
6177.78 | 12.58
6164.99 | 11.51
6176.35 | 12.47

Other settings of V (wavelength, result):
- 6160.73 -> 11.22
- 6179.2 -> 12.46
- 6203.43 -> 9.186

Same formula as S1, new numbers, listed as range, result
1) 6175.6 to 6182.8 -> 12.3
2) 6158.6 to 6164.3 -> 11.3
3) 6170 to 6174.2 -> 11.5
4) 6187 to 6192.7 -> 11.7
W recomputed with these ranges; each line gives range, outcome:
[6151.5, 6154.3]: 10.74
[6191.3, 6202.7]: 11.52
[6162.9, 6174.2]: 11.83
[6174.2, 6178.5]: 12.58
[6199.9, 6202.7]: 9.688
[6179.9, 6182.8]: 12.19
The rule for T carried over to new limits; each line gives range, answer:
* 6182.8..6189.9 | 11.71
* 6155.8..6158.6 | 10.96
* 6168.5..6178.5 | 11.13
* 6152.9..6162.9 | 10.74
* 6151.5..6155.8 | 10.47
